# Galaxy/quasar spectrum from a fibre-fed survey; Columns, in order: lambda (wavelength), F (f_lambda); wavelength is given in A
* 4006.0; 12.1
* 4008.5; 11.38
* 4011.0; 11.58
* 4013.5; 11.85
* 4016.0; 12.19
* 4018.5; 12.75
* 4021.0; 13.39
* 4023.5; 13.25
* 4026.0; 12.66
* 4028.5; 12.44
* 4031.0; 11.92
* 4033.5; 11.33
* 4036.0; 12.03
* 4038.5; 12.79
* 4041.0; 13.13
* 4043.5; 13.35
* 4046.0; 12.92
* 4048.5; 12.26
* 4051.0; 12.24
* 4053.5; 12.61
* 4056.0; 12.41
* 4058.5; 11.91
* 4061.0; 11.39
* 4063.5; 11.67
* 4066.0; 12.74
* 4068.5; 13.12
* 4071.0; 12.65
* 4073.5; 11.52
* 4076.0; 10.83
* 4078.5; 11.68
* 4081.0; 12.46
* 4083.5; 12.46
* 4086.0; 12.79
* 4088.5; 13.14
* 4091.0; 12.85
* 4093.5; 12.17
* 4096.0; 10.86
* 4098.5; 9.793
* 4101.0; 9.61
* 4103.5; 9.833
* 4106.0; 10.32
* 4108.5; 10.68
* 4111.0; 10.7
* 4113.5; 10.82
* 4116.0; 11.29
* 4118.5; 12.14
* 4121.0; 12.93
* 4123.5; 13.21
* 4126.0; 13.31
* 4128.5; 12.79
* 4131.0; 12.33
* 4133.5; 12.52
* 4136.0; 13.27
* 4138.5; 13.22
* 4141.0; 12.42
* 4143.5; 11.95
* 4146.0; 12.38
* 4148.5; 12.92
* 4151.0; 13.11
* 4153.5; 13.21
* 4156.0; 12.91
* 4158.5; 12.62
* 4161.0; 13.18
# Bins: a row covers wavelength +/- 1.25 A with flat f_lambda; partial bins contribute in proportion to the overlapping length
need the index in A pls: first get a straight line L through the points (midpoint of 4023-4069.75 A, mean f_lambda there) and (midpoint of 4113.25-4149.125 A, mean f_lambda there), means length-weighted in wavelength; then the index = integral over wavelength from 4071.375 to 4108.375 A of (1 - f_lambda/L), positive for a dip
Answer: 3.0 A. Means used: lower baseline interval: 12.4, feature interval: 11.5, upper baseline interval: 12.5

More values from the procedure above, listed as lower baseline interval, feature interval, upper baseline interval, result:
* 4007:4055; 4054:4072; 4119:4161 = 0.4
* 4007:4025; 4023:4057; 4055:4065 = -1.2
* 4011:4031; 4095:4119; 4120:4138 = 4.3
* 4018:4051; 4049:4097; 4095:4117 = -3.3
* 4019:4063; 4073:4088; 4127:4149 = 0.6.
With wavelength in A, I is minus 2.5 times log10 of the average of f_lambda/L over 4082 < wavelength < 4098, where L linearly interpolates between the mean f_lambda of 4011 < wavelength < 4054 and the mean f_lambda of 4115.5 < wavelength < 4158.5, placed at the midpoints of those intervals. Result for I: 0.03 mag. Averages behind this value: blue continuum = 12.5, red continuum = 12.7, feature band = 12.3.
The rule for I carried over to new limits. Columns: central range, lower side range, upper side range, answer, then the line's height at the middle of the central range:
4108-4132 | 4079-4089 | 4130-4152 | 0.05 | 12.7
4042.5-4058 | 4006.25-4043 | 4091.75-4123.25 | -0.06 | 11.9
